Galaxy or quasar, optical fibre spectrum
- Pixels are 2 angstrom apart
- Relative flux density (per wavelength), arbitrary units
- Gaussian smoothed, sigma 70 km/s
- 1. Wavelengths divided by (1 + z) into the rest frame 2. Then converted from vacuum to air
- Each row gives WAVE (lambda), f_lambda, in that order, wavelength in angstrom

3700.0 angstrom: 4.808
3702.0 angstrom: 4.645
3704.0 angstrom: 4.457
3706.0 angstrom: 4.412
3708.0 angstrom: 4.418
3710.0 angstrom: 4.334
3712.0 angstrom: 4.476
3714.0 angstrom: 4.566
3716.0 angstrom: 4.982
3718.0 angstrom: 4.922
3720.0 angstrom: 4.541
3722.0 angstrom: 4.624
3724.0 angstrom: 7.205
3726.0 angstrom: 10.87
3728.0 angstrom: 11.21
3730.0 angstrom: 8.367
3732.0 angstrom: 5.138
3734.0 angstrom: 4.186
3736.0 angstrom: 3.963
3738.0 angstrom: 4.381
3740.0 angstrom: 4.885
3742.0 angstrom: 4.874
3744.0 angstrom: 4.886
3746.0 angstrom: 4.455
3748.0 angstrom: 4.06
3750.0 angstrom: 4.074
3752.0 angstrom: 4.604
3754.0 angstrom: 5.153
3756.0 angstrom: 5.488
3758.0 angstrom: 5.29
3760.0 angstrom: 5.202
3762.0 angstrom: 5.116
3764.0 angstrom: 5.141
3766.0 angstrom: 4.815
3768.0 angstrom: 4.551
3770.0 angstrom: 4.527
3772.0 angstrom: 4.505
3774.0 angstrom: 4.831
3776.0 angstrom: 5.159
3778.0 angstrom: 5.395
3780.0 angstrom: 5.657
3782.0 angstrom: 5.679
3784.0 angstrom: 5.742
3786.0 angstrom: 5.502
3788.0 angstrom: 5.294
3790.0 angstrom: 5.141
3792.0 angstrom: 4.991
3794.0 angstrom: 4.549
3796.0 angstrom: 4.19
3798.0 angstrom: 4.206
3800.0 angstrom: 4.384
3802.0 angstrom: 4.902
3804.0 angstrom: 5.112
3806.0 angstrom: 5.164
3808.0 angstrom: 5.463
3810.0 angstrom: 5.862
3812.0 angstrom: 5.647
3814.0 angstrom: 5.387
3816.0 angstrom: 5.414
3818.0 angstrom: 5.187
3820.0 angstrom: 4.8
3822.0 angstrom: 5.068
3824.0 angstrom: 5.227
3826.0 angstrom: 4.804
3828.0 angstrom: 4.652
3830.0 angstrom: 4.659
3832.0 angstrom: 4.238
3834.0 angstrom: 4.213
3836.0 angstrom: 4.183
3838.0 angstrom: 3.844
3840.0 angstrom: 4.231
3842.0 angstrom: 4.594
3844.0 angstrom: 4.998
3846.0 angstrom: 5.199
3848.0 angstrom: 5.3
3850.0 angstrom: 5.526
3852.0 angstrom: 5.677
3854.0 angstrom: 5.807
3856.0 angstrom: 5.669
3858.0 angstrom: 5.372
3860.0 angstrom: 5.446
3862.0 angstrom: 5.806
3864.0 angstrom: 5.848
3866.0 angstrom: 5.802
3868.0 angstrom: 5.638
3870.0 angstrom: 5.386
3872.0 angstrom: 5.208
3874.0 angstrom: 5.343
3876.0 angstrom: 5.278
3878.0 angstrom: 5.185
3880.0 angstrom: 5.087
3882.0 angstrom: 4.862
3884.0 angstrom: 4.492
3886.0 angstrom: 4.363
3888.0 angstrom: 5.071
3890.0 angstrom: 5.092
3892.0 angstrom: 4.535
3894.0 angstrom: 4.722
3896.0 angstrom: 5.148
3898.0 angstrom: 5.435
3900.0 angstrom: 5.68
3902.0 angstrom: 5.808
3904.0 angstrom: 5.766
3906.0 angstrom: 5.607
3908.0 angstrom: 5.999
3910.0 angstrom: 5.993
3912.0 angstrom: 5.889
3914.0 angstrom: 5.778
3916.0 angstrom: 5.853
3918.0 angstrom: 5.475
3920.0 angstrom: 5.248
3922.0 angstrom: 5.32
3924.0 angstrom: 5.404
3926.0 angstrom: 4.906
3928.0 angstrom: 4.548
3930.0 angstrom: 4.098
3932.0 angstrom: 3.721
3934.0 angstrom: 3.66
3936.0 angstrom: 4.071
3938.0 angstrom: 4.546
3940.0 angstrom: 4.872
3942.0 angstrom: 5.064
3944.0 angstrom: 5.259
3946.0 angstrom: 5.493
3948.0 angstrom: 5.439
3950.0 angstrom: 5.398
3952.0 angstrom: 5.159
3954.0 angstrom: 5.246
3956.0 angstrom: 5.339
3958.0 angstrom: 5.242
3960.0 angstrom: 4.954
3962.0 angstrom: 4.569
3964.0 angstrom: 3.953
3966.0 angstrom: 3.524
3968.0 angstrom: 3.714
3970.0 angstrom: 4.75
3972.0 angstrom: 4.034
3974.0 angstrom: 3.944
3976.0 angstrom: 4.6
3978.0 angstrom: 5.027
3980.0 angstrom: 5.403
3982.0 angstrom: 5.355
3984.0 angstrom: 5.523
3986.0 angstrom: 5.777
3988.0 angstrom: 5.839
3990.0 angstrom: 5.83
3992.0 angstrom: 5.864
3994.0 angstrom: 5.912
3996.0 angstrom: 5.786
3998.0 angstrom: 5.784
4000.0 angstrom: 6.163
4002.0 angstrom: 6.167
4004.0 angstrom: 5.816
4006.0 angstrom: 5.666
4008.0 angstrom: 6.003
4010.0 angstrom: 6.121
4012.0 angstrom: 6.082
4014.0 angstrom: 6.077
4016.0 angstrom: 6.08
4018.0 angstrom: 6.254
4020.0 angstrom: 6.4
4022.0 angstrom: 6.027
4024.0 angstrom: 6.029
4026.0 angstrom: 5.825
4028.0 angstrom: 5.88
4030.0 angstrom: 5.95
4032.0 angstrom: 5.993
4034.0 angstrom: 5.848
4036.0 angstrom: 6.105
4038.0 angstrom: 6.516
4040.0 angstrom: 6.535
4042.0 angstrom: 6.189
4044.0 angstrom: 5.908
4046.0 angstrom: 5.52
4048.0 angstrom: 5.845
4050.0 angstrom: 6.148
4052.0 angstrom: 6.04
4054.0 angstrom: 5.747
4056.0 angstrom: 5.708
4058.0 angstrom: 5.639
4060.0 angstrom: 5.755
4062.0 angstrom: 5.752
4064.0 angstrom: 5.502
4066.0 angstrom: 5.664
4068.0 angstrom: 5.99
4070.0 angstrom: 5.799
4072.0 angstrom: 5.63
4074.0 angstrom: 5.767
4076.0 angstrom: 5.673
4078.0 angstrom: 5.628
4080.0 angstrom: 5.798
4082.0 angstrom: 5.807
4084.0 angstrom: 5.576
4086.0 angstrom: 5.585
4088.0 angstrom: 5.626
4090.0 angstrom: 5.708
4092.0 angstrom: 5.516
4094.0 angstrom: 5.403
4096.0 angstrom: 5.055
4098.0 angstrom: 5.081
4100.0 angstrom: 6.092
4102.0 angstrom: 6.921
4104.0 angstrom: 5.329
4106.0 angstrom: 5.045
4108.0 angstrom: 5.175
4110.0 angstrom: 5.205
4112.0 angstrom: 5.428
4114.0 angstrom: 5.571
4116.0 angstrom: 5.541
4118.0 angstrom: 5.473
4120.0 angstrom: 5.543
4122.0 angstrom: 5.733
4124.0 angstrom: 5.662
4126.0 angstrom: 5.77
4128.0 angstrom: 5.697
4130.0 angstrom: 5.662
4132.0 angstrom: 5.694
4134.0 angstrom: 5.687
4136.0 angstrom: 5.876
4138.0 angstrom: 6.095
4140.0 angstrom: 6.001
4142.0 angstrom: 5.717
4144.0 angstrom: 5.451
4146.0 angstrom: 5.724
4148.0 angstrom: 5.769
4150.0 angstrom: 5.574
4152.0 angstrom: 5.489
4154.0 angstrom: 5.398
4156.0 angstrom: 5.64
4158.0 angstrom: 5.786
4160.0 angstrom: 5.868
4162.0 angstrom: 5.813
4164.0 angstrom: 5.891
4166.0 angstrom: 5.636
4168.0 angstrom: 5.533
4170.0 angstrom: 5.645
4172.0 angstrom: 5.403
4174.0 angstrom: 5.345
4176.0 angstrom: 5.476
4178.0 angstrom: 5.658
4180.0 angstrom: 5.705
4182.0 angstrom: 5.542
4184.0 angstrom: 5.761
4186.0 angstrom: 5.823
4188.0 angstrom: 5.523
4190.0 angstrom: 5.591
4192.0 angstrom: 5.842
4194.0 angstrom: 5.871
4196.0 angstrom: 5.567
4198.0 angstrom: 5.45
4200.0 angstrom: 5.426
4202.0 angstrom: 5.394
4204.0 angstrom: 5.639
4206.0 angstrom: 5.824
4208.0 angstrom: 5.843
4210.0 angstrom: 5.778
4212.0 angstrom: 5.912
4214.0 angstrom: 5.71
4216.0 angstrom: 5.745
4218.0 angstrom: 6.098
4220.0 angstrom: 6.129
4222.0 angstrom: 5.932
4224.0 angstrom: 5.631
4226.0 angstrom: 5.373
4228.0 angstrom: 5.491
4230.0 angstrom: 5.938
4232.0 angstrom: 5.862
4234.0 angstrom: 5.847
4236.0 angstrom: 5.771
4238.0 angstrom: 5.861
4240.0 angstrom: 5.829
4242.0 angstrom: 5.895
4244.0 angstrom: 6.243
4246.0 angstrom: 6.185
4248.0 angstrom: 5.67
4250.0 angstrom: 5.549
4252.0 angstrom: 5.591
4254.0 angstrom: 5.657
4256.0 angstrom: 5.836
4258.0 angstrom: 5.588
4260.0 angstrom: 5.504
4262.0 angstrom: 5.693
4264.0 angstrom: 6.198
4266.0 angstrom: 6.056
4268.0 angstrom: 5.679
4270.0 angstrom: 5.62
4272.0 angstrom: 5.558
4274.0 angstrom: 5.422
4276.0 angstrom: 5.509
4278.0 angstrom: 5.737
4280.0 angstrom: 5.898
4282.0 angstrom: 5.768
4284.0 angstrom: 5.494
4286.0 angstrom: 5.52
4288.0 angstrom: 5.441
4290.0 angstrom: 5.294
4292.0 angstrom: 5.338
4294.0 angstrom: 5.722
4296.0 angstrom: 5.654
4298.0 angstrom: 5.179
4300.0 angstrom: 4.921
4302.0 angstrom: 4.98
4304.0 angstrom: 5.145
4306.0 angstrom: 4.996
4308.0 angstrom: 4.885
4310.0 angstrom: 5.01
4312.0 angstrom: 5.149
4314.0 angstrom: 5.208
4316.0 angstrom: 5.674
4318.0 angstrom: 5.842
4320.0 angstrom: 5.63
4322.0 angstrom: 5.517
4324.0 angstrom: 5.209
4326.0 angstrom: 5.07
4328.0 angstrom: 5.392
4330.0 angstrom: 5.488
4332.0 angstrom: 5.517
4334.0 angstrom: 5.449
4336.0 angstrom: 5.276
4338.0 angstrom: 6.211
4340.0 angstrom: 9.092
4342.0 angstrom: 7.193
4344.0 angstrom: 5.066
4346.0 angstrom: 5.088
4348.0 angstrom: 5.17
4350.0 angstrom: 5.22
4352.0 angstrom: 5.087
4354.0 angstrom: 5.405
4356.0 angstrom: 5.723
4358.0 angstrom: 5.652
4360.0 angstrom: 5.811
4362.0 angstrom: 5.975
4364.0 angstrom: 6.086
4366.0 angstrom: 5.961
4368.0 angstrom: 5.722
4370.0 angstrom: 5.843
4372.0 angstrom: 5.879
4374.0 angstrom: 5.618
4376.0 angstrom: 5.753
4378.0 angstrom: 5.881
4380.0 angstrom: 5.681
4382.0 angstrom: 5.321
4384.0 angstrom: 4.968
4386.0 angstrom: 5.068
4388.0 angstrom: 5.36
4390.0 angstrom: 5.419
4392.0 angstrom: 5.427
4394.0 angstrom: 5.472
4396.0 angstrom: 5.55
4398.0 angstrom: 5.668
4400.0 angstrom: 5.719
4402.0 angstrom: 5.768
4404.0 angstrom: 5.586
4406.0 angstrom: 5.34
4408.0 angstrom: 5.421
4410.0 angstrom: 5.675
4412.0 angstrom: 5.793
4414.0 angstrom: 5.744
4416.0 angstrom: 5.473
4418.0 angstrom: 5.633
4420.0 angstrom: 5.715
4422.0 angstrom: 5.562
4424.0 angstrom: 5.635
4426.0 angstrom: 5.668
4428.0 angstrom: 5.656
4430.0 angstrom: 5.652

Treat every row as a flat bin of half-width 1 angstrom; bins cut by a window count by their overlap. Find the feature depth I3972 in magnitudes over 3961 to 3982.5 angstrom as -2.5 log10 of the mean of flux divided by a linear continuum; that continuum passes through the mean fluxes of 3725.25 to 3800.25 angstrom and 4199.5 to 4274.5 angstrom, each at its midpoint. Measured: 0.234 mag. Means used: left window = 5.27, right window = 5.77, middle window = 4.42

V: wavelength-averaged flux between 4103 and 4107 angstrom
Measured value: 5.19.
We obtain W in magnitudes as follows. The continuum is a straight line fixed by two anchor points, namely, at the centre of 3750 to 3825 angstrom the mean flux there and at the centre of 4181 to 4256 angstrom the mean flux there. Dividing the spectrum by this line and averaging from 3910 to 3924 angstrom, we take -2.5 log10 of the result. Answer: -0.07 mag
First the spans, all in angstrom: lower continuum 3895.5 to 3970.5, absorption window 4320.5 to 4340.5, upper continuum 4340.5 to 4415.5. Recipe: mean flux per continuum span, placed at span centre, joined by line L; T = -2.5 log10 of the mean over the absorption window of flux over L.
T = -0.03 mag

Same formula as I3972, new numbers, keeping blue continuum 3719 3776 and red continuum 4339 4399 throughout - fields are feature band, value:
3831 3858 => 0.11 mag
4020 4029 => -0.09 mag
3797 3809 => 0.11 mag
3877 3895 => 0.13 mag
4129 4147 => -0.03 mag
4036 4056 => -0.09 mag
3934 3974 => 0.16 mag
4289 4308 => 0.09 mag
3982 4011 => -0.07 mag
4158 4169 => -0.03 mag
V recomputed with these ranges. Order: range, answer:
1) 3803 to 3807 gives 5.14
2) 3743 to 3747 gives 4.67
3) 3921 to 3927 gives 5.21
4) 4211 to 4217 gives 5.79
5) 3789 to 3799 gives 4.62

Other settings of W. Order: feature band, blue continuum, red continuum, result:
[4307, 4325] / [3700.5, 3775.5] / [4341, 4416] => 0.04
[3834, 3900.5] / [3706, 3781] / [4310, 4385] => 0.04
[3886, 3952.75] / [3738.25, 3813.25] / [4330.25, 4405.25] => 0.00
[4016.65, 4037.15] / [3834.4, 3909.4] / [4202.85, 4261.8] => -0.11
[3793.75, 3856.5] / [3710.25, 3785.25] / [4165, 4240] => 0.09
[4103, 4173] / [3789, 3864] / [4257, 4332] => -0.06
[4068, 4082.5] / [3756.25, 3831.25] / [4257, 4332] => -0.09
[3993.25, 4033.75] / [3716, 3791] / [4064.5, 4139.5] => -0.08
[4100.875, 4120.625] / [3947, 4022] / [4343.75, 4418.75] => -0.02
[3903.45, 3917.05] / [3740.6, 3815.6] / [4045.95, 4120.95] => -0.11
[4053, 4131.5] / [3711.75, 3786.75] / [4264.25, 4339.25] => -0.04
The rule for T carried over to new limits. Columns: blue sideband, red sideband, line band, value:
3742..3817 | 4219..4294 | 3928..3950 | 0.13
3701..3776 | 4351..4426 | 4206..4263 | -0.05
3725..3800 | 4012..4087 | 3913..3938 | 0.17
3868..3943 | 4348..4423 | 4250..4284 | -0.04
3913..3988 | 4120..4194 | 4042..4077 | -0.09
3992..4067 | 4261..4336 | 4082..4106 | 0.04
